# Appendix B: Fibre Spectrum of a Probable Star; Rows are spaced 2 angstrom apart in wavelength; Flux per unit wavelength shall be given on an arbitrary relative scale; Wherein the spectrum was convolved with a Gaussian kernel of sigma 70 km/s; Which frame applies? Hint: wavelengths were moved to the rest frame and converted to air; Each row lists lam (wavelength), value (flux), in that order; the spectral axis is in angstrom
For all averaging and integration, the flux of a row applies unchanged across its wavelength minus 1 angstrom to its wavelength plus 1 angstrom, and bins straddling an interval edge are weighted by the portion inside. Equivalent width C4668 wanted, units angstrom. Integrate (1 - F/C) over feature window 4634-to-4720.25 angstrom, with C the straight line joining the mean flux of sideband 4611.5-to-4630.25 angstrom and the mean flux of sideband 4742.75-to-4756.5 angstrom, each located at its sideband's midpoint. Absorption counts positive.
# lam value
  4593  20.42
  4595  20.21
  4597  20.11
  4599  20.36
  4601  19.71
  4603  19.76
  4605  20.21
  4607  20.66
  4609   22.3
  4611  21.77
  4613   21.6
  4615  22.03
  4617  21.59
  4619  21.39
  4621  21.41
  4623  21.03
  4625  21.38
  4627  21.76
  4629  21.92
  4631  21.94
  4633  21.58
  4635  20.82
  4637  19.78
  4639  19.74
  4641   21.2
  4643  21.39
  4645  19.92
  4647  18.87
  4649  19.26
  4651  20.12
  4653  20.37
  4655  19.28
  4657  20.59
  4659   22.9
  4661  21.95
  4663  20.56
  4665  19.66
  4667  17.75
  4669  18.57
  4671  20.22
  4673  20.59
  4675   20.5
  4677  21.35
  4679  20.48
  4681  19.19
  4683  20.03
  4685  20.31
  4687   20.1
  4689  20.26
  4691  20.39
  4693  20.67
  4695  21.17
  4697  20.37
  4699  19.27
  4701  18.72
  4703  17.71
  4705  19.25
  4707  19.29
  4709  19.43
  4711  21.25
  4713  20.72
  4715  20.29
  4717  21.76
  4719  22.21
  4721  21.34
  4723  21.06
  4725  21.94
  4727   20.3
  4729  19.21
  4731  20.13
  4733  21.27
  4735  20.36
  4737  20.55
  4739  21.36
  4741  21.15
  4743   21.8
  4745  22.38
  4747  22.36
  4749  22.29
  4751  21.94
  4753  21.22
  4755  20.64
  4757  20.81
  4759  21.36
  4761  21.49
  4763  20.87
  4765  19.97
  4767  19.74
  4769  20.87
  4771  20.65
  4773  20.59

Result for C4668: 5.8 angstrom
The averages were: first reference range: 21.6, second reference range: 21.8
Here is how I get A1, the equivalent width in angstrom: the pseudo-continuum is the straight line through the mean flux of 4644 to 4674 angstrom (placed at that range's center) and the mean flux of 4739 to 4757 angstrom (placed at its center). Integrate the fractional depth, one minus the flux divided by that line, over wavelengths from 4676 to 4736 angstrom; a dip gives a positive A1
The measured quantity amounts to 1.6 angstrom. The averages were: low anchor 20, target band 20.3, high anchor 21.7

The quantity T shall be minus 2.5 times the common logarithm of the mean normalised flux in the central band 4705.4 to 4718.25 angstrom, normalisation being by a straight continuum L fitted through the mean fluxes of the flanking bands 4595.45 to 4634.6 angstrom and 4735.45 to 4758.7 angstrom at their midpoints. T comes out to 0.05 mag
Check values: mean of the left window 21.2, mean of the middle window 20.4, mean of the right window 21.5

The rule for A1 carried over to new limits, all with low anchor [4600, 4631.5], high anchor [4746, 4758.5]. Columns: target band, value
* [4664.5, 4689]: 1.69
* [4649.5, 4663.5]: 0.37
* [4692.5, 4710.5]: 1.58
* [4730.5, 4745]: 0.29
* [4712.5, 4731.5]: 0.49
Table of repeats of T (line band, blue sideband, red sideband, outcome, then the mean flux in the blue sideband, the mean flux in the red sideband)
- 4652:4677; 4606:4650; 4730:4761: 0.04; 21.1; 21.3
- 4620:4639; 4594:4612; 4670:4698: -0.04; 20.6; 20.4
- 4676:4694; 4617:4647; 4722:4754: 0.04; 21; 21.2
